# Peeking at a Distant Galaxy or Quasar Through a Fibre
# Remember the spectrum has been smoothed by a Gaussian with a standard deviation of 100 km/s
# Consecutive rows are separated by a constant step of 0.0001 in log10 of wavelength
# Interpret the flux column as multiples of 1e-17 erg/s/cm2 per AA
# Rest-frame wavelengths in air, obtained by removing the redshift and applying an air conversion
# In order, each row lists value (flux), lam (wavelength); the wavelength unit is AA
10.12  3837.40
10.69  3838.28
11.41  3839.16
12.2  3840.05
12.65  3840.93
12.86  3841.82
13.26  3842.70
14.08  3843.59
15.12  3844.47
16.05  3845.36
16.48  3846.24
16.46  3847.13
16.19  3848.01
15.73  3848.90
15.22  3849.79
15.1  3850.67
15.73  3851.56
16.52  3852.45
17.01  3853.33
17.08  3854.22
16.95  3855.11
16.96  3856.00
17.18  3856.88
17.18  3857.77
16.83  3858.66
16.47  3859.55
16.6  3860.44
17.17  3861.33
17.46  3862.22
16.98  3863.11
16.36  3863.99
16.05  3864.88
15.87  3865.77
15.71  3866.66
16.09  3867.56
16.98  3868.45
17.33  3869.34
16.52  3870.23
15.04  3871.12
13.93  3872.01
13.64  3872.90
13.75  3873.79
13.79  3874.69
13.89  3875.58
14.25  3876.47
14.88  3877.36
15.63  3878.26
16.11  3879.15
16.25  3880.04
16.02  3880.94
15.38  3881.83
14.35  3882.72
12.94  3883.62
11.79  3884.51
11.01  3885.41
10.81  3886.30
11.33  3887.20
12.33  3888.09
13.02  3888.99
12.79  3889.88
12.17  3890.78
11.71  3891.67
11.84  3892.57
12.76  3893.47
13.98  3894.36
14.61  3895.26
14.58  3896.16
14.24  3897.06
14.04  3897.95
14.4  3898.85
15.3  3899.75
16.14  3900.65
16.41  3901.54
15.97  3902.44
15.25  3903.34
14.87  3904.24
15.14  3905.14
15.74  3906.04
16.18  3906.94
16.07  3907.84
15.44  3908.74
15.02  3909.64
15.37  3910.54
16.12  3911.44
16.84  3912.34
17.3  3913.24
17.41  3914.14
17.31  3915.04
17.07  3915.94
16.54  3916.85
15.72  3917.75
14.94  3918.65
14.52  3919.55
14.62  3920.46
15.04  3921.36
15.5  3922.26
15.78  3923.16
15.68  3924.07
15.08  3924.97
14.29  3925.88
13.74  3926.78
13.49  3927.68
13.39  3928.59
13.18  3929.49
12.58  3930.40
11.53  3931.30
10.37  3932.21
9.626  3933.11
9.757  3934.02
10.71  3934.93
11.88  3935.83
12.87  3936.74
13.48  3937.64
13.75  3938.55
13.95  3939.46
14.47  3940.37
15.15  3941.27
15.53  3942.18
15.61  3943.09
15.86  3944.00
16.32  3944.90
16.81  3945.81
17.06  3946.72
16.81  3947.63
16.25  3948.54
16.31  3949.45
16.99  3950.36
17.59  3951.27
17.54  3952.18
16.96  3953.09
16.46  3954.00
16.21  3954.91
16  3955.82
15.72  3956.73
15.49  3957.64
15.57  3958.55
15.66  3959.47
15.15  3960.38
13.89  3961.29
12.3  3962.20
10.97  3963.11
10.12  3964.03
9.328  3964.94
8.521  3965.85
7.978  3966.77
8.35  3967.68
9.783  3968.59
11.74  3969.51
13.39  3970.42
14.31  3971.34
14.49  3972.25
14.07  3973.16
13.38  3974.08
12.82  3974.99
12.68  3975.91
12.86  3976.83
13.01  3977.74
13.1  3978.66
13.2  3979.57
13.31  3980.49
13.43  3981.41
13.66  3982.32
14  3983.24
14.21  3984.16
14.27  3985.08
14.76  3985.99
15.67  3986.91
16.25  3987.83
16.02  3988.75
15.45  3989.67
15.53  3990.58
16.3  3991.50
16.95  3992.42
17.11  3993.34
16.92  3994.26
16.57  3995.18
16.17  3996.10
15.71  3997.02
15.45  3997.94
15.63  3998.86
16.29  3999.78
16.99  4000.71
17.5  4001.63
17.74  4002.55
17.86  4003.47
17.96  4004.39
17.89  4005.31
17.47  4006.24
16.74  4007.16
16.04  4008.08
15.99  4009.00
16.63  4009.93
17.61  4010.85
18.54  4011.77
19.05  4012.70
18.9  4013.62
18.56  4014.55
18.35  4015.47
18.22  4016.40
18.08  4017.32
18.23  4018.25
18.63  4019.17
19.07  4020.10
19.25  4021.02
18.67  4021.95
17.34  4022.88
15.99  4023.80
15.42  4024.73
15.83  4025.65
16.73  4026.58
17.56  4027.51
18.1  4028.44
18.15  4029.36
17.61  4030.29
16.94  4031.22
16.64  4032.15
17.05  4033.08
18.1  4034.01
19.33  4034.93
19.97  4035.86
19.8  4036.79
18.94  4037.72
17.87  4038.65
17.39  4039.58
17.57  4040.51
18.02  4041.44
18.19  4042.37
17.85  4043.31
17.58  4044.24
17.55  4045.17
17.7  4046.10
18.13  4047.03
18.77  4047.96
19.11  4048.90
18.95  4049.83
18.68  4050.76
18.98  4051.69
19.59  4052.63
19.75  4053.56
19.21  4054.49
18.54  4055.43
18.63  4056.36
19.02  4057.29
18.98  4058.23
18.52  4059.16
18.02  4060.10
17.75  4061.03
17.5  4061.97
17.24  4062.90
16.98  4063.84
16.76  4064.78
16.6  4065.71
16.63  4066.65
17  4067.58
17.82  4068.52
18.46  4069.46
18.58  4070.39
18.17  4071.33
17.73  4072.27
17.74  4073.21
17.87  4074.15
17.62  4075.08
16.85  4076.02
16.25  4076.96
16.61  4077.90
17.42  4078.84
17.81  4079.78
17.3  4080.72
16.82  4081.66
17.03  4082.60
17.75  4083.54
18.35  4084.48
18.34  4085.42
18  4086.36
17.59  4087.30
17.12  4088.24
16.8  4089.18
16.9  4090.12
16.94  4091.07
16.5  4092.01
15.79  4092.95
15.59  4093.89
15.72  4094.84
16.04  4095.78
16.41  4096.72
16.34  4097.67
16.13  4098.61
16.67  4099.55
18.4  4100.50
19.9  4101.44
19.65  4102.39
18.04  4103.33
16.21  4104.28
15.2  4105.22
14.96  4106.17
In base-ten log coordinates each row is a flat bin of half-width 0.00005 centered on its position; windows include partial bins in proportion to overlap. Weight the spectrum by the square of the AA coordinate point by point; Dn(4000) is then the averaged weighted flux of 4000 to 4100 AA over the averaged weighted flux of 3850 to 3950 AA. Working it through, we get 1.28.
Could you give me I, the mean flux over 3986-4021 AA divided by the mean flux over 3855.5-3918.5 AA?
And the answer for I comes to 1.13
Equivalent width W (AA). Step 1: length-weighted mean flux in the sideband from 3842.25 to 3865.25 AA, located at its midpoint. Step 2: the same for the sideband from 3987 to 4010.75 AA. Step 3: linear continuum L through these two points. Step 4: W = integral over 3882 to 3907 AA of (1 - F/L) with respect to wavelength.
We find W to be 4.0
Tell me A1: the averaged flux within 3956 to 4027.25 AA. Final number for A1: 15.3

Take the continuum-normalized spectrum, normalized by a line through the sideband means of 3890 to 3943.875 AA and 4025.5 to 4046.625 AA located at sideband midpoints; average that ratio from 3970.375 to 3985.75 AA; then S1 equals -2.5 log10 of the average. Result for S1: 0.19 mag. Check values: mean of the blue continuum 14.4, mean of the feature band 13.6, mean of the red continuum 17.9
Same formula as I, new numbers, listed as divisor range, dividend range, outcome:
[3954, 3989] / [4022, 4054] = 1.35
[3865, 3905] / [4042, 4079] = 1.26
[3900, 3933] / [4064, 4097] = 1.14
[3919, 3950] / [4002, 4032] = 1.25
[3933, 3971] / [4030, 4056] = 1.32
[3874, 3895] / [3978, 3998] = 1.13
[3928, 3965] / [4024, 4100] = 1.23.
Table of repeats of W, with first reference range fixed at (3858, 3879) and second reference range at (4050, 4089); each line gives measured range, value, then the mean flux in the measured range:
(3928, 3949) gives 3.4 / 13.8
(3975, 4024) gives 2.2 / 16.3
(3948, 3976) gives 4.9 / 13.8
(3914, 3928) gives 0.8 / 15.4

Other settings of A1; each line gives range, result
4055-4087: 17.7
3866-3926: 14.8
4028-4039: 18.2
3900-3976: 14.4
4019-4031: 17.5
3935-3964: 15.2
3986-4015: 16.9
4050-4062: 18.8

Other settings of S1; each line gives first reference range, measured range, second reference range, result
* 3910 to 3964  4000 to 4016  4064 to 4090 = -0.093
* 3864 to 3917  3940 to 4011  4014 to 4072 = 0.113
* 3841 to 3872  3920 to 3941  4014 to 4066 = 0.261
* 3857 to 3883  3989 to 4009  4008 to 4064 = 0.057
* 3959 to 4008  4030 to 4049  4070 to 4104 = -0.136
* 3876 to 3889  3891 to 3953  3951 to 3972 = -0.095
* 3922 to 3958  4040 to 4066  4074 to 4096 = -0.107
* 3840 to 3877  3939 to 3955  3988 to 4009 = 0.005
